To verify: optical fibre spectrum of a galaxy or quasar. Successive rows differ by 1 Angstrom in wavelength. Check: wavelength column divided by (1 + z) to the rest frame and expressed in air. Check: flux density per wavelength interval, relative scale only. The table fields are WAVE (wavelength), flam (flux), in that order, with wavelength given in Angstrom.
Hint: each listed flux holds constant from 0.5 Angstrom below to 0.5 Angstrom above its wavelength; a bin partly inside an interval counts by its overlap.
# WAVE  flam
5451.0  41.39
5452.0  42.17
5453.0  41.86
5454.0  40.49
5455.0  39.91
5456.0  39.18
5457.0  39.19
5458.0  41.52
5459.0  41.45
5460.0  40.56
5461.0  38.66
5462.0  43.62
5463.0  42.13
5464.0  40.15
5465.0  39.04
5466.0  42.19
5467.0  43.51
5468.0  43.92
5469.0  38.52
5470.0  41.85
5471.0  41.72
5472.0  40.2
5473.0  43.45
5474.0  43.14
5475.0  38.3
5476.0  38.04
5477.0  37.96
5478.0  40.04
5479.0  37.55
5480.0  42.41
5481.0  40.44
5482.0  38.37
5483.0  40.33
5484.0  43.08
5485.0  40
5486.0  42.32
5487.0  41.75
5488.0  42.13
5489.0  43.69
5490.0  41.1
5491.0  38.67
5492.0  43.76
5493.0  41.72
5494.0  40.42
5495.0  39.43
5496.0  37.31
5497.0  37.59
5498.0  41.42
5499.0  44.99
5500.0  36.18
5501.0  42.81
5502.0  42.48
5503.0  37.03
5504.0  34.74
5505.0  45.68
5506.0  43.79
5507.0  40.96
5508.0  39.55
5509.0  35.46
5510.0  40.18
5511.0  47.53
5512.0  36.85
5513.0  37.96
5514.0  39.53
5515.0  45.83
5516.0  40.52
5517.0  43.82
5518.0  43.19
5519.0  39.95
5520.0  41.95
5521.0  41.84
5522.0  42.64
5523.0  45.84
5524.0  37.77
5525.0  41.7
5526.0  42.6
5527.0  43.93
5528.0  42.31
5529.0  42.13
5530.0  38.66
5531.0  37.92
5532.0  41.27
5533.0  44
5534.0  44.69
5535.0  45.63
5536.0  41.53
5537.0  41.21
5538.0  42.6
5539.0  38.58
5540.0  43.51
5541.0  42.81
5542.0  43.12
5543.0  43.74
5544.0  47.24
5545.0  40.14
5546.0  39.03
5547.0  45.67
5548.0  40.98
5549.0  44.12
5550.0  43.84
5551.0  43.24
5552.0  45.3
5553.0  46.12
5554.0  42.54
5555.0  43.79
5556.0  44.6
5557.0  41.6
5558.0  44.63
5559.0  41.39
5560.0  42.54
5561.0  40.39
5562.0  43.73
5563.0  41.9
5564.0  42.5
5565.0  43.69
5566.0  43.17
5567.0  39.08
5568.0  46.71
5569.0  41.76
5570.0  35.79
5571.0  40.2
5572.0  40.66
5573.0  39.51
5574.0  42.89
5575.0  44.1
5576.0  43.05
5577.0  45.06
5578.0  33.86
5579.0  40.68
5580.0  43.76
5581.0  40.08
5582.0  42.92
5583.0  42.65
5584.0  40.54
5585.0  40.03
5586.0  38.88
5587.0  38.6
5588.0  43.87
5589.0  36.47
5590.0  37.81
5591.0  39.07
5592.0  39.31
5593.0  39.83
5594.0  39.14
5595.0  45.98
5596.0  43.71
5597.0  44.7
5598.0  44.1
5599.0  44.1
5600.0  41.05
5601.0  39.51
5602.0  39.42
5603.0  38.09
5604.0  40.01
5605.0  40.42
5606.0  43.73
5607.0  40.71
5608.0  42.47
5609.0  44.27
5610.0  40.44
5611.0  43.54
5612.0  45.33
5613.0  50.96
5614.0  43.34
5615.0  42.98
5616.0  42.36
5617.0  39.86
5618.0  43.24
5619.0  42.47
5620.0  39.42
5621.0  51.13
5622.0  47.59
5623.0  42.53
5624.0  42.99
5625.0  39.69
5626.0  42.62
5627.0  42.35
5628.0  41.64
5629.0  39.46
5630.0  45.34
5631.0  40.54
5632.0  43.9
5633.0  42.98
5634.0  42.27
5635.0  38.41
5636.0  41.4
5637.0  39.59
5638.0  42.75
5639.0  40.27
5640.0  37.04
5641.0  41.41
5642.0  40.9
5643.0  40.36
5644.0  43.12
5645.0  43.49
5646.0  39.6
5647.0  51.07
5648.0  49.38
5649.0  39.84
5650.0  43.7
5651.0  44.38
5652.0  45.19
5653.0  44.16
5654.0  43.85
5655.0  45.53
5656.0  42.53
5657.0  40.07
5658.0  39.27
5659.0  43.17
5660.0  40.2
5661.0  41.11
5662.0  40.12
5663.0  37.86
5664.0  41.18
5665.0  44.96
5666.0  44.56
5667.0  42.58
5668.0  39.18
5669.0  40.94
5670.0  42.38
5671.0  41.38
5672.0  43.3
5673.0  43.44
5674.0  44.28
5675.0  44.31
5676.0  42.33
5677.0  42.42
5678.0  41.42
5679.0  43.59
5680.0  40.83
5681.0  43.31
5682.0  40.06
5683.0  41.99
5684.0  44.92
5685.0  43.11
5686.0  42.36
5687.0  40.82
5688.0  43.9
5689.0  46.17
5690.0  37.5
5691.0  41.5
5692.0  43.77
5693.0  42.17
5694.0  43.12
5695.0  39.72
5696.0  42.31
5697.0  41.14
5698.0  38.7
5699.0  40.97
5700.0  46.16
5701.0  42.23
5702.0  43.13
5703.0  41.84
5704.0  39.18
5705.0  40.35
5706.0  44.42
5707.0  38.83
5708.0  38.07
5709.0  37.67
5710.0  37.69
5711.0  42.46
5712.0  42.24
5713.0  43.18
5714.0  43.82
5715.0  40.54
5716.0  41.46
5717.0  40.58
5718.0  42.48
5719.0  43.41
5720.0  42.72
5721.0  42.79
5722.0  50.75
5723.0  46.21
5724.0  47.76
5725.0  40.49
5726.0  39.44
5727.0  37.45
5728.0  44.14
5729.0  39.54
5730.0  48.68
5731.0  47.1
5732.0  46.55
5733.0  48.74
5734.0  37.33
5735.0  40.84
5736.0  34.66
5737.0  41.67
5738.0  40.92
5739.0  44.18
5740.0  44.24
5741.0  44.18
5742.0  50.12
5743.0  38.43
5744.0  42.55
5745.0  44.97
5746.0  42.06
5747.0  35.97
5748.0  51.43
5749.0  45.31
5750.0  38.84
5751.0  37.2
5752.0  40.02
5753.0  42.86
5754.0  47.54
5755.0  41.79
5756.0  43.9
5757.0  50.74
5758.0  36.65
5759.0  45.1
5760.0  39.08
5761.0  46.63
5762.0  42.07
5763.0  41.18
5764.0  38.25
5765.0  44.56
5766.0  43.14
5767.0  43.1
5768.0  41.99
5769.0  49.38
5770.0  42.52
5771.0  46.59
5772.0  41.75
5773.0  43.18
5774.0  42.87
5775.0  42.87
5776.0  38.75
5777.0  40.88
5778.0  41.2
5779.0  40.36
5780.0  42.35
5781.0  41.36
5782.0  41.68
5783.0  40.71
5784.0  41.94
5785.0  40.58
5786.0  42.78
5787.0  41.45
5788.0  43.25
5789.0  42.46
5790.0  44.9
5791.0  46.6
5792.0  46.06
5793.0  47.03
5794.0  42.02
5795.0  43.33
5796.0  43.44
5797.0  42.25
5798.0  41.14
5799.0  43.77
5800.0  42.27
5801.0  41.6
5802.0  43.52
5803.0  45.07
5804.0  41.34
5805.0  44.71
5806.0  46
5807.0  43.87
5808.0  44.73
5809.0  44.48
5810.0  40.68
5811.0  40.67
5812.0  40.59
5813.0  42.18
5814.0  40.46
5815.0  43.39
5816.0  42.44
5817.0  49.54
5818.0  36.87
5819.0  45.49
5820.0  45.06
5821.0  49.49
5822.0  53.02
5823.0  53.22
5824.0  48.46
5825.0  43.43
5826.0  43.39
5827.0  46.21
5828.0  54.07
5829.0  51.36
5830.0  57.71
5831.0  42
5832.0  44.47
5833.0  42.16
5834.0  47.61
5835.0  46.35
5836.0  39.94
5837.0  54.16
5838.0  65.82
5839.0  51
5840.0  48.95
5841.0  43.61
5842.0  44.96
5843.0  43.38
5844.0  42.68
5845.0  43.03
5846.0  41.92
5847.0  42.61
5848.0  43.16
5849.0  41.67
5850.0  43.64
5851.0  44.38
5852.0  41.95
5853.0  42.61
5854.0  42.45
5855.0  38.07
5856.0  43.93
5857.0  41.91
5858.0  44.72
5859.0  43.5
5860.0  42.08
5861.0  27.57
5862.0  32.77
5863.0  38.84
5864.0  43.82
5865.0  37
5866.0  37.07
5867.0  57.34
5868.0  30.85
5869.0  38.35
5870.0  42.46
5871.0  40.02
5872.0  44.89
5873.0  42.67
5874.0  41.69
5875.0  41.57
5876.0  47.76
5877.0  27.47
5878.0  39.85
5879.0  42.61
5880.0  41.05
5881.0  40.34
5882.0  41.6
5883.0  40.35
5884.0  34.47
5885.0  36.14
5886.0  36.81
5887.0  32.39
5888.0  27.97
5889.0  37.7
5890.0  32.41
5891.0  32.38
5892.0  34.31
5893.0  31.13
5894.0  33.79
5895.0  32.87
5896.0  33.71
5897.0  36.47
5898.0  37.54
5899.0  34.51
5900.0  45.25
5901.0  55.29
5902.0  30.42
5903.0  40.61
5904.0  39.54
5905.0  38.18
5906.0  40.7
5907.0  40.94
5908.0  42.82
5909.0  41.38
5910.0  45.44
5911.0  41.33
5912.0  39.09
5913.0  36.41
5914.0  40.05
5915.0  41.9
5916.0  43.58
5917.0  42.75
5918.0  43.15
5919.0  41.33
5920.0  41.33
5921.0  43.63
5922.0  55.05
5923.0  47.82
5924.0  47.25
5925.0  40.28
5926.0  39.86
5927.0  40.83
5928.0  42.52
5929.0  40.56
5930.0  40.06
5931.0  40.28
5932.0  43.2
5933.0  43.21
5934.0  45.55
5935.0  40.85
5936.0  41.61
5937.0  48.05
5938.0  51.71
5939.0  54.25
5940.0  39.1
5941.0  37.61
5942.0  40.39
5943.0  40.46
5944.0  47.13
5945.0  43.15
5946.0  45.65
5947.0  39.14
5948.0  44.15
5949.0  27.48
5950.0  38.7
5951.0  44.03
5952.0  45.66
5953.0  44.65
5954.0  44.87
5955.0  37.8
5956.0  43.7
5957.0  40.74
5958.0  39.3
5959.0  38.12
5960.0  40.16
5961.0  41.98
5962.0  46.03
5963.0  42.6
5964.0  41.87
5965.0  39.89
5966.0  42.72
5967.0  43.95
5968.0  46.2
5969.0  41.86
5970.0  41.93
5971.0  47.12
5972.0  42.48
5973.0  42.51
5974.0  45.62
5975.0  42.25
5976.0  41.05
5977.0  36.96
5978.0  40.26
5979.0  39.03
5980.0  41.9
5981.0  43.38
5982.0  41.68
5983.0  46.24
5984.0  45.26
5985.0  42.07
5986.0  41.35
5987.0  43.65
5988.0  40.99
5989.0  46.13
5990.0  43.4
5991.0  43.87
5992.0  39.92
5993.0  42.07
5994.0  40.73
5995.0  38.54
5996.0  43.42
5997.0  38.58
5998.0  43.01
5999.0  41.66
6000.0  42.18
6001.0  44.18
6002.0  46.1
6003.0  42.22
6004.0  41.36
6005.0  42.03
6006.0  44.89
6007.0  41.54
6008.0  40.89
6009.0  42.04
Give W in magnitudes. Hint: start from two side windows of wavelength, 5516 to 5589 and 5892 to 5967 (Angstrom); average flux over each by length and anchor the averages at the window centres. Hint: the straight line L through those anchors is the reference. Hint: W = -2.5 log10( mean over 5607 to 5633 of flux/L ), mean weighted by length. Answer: -0.030 mag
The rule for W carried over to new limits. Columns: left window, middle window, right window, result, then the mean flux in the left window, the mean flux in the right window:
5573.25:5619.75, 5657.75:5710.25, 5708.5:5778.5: 0.014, 41.7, 42.7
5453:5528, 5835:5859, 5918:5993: -0.064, 41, 42.7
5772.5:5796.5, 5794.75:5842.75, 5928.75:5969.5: -0.076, 42.6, 42.4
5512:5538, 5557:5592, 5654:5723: 0.018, 41.9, 42.1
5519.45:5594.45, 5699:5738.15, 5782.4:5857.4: 0.034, 41.9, 44.6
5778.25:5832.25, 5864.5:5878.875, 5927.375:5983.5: 0.071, 44.3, 42.4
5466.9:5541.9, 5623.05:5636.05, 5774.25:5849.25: 0.017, 41.2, 44.5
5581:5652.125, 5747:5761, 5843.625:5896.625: -0.064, 42.1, 39.2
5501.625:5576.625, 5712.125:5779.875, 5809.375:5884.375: 0.004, 42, 43.5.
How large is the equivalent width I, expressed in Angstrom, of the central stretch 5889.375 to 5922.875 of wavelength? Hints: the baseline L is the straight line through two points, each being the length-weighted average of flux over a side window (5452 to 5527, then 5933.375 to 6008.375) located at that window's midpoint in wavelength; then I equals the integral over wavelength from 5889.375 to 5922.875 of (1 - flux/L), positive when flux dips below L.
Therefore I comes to 2.0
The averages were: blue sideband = 40.9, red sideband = 42.5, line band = 39.8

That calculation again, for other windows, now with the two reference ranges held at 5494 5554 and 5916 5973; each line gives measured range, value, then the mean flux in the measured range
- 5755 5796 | -0.5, 42.9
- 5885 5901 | 2.8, 35.3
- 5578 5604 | 0.7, 40.8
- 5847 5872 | 0.9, 41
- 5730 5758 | -0.5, 43.1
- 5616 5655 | -0.6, 42.7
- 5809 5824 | -0.8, 44.6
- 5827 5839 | -2.0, 49.5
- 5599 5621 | -0.2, 42.3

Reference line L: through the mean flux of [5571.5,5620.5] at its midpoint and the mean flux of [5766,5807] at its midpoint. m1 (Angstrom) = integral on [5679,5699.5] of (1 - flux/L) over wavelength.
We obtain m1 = 0.2 Angstrom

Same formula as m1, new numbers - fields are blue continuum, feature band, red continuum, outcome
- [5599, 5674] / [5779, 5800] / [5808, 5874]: 0.4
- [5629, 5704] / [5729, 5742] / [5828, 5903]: -0.5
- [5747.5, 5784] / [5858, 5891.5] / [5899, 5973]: 3.0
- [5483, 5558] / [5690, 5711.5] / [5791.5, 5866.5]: 1.0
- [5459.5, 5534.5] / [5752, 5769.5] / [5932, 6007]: -0.6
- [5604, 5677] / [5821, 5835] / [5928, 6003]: -1.9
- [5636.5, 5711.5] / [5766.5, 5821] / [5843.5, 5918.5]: -3.1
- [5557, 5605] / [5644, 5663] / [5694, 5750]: -0.5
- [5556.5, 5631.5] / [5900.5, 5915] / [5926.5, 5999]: 0.5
